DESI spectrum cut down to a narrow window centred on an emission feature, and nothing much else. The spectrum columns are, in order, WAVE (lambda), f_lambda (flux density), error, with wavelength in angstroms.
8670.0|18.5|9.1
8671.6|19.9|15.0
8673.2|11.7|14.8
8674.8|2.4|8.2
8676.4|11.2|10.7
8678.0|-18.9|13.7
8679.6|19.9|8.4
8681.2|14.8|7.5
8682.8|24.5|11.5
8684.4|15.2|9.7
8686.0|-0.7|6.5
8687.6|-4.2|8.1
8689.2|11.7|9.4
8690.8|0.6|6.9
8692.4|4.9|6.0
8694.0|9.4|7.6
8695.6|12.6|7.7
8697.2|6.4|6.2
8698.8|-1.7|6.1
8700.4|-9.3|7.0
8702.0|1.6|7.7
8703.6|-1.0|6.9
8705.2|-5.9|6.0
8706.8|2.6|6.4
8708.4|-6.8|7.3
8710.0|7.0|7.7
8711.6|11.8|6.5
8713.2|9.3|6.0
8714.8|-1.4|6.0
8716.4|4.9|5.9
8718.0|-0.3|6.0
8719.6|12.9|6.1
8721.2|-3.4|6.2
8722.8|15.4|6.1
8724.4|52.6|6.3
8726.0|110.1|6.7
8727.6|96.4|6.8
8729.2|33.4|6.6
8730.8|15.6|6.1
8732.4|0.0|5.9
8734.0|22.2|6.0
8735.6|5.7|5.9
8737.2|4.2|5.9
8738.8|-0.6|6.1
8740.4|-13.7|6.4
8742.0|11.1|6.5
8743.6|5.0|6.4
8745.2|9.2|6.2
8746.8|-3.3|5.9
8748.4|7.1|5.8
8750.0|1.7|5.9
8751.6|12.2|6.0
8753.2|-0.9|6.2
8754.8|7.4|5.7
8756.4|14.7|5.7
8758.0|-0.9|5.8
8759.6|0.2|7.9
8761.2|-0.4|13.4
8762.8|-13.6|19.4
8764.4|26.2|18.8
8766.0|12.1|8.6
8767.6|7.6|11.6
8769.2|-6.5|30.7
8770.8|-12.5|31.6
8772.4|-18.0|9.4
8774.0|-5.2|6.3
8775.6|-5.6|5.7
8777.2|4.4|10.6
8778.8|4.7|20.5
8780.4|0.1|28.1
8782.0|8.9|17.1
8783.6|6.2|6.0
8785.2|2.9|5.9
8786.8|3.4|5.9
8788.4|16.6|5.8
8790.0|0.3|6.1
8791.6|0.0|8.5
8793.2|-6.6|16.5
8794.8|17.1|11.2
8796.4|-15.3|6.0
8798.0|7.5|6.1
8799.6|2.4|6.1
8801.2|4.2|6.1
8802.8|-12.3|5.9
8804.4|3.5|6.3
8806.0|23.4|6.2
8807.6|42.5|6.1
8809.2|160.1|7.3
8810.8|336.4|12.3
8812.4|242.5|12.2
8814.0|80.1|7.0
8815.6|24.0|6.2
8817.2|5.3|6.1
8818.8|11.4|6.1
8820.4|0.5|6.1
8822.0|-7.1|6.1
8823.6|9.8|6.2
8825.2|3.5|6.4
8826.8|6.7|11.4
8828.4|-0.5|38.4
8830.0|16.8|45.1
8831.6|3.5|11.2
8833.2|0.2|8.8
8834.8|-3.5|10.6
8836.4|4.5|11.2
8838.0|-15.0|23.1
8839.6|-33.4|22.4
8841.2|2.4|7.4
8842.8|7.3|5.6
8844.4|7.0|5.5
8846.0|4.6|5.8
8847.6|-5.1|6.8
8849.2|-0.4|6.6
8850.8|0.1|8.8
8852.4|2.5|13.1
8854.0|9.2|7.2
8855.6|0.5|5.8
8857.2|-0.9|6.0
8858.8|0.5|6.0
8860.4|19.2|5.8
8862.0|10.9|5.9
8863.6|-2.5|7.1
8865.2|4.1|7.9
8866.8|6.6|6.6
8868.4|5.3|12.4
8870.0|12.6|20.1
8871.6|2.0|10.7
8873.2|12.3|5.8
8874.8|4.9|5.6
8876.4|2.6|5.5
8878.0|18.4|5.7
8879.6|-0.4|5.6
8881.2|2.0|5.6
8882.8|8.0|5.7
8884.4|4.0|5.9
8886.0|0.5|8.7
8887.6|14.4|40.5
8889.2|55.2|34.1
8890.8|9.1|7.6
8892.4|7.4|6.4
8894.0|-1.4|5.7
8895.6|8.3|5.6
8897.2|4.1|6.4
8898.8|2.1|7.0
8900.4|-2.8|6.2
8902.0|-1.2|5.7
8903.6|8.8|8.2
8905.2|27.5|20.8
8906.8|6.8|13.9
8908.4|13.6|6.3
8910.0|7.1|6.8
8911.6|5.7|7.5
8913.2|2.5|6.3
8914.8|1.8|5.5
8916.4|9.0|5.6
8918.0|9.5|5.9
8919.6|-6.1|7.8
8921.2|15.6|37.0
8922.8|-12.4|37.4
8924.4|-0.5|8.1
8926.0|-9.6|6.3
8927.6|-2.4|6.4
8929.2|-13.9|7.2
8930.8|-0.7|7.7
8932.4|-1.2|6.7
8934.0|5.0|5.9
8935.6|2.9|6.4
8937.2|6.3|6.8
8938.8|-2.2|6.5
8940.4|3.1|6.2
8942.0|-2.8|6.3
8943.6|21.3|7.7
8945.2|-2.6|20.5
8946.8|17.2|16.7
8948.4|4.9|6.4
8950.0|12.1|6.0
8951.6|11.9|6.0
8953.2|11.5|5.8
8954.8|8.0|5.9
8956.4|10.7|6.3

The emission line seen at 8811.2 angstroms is [O III] 5007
